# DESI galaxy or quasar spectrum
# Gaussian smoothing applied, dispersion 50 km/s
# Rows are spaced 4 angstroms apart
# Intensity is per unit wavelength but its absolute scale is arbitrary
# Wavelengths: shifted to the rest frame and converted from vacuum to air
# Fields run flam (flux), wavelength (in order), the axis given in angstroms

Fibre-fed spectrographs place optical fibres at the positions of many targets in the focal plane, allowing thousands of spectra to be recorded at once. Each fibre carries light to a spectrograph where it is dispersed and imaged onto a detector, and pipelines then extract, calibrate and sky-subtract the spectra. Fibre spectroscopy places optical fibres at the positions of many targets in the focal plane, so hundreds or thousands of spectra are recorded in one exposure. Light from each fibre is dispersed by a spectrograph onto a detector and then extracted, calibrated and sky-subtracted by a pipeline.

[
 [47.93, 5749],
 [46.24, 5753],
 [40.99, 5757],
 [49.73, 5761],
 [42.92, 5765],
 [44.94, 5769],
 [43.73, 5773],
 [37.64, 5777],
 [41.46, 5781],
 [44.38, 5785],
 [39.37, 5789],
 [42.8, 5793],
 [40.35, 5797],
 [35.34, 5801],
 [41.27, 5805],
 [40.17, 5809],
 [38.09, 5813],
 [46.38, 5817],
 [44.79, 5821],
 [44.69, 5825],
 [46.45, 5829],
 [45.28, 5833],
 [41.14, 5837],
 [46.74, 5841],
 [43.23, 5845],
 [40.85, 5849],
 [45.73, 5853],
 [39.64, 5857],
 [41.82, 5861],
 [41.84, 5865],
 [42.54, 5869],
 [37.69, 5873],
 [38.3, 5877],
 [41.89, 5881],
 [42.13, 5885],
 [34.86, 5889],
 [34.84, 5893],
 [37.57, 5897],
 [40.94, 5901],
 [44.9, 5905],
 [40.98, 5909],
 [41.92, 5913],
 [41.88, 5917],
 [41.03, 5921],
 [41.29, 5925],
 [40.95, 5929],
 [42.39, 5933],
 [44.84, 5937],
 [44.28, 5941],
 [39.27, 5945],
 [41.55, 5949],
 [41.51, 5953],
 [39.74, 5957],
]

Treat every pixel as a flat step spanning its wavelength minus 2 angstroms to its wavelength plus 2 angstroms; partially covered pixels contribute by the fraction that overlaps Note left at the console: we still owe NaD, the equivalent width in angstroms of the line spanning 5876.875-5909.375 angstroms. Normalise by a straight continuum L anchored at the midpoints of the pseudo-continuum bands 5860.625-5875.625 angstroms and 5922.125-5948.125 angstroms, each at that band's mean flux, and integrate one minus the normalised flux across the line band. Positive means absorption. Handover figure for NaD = 1.3 angstroms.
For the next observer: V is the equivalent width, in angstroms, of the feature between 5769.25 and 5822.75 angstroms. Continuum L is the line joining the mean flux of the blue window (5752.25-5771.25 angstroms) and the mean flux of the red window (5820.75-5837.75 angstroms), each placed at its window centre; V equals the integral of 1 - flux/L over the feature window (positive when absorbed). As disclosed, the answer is 4.13 angstroms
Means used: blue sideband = 44.9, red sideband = 44.7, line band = 41.3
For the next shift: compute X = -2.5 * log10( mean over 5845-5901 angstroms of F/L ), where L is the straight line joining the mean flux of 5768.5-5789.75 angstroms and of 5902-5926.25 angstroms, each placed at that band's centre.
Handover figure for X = 0.048 mag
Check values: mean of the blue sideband 41.9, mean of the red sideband 42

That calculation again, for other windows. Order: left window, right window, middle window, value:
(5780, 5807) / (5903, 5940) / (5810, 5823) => -0.05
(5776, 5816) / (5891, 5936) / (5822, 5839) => -0.10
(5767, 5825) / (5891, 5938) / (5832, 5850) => -0.05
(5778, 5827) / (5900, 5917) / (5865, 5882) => 0.05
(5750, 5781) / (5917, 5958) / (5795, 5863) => 0.01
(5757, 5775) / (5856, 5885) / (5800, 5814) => 0.11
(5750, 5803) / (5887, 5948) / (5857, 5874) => 0.01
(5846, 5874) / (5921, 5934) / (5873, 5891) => 0.07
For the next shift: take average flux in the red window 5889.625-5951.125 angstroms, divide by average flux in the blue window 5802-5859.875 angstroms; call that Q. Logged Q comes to 0.96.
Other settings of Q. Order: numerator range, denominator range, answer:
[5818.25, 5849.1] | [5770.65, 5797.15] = 1.07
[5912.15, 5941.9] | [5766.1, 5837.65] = 1.00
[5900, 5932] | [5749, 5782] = 0.95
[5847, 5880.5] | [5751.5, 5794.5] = 0.95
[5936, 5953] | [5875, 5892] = 1.08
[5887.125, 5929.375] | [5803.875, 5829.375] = 0.93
